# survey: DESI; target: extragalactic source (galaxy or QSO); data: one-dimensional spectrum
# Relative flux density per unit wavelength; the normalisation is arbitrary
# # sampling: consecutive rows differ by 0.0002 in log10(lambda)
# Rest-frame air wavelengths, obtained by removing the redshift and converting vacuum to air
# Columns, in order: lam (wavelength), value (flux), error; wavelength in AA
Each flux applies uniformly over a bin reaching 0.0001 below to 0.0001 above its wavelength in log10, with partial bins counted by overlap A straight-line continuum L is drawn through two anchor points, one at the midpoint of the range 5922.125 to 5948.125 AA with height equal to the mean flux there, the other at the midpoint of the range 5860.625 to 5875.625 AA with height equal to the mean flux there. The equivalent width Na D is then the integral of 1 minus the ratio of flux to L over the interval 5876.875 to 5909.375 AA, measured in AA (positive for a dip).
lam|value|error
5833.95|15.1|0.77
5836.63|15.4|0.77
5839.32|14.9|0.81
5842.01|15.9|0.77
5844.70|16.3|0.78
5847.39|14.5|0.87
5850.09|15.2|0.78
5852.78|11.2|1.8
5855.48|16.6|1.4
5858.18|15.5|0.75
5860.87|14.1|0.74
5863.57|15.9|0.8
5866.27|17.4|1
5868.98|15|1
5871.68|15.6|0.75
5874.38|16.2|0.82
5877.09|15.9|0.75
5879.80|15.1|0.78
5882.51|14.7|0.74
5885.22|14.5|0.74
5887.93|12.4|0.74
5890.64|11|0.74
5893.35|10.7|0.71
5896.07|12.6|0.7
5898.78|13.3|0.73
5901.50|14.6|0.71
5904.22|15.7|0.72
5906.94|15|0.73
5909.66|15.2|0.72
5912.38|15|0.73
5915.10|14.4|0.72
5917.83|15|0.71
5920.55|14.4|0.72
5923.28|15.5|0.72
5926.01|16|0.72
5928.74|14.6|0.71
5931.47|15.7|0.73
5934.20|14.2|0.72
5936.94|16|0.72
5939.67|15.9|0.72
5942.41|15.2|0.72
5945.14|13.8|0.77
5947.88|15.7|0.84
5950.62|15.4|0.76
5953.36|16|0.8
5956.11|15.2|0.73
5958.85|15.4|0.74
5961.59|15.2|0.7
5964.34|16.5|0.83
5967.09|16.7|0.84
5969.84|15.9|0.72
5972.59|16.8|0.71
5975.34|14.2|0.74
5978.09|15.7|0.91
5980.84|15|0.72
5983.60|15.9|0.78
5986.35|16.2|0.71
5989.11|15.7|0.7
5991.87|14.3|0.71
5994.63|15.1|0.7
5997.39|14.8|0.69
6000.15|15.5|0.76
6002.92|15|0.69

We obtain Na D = 3.8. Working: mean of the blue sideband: 15.8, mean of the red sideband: 15.2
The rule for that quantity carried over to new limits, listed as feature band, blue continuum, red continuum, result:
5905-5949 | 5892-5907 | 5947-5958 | -1.6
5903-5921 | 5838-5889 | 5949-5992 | 0.5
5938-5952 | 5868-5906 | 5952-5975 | 0.2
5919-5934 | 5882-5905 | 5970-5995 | -1.2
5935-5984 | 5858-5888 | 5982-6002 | -0.7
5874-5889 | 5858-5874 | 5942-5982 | 0.8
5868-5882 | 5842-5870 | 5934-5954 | -0.3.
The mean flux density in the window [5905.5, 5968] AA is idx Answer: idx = 15.3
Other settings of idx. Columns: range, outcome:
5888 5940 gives 14.4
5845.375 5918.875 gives 14.5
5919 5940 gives 15.3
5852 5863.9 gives 14.7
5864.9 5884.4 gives 15.7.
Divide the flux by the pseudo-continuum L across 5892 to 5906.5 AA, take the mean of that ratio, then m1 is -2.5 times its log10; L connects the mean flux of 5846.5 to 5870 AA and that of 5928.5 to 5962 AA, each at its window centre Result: 0.13 mag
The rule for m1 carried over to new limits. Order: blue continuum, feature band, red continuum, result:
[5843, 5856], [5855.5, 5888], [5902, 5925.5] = -0.04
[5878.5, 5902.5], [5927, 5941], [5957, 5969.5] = -0.03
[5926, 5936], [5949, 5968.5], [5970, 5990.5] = -0.03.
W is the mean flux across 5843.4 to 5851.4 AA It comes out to 15.3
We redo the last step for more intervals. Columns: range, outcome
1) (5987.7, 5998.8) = 15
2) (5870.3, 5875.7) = 15.9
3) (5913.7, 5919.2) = 14.7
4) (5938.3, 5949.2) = 15.2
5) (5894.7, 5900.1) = 12.9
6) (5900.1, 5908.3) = 15.1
